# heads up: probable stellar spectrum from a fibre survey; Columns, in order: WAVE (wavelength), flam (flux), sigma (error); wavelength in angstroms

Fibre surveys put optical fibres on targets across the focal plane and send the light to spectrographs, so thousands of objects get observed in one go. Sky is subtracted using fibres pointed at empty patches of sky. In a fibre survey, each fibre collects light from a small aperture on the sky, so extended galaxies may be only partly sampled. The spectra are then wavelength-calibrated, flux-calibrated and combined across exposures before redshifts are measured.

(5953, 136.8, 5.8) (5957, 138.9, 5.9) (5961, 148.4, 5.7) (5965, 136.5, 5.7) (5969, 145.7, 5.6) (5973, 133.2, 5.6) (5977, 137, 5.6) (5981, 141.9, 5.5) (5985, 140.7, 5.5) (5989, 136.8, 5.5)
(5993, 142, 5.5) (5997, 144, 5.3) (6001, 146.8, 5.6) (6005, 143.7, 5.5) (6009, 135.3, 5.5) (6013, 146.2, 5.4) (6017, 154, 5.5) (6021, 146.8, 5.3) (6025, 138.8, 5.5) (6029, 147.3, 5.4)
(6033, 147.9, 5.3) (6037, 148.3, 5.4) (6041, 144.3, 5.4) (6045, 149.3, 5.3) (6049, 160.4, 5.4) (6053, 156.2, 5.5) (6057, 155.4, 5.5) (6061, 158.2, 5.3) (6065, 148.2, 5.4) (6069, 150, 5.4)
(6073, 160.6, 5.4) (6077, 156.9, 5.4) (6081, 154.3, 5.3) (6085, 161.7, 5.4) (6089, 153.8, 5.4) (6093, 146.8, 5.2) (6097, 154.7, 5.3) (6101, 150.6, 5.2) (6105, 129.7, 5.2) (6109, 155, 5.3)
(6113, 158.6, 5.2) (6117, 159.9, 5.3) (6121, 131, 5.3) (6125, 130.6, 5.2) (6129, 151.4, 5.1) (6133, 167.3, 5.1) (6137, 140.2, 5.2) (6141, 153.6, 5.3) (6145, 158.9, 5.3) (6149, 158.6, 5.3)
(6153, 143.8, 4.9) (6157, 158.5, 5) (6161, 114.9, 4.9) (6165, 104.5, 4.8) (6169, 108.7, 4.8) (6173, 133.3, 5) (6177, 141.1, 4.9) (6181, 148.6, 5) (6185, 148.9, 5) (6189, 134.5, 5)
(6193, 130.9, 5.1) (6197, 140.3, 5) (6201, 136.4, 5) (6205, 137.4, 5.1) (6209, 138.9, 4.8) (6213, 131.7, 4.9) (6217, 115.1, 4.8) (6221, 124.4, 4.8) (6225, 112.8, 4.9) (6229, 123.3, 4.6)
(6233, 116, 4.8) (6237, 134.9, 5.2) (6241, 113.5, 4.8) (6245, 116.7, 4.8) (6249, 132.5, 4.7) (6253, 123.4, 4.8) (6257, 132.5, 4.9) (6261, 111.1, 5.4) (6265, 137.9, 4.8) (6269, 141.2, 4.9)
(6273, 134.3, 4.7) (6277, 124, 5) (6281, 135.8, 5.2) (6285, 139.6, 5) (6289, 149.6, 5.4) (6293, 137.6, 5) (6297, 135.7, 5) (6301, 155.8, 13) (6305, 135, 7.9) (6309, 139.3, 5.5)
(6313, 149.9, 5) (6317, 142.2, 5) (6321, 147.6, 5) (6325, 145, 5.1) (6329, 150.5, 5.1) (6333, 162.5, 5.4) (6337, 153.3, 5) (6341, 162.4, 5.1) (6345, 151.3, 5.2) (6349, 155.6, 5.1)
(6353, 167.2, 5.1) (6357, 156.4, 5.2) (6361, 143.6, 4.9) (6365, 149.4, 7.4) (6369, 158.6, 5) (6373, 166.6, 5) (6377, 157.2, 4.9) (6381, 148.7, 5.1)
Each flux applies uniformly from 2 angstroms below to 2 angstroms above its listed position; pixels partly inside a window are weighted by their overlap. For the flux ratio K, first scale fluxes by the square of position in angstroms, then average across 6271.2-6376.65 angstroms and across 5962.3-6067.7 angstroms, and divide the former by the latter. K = 1.13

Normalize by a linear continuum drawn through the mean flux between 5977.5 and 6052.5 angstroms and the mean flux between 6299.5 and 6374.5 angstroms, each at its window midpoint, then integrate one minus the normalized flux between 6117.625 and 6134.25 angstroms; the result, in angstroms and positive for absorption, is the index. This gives 0.26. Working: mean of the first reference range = 145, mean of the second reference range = 152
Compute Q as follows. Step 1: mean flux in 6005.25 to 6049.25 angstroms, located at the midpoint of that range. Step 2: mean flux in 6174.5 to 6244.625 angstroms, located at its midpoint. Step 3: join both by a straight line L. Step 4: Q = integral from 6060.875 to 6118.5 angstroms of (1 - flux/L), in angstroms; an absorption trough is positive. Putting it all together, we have -4.9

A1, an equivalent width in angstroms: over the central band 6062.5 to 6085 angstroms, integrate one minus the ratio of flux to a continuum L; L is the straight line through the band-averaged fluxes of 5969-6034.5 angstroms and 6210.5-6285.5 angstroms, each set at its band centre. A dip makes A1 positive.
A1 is -2.8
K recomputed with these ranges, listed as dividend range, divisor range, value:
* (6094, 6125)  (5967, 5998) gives 1.10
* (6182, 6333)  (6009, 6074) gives 0.96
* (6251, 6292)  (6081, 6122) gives 0.93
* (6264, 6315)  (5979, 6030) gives 1.07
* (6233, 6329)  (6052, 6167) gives 0.96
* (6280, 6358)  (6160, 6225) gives 1.19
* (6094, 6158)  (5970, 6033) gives 1.10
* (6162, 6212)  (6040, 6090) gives 0.90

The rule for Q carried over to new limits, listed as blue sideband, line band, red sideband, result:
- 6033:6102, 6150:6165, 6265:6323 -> 1.3 angstroms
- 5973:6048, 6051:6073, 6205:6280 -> -2.2 angstroms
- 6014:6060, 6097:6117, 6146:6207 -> -1.0 angstroms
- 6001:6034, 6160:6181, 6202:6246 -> 1.0 angstroms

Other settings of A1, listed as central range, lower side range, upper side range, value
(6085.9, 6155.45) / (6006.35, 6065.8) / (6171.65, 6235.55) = -4.7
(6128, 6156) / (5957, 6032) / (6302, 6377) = -1.3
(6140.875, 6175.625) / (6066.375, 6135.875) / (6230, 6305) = 2.0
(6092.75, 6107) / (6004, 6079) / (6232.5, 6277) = -0.2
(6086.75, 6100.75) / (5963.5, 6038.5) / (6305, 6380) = -0.6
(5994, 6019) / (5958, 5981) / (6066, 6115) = -0.1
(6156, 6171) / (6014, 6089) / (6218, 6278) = 1.9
